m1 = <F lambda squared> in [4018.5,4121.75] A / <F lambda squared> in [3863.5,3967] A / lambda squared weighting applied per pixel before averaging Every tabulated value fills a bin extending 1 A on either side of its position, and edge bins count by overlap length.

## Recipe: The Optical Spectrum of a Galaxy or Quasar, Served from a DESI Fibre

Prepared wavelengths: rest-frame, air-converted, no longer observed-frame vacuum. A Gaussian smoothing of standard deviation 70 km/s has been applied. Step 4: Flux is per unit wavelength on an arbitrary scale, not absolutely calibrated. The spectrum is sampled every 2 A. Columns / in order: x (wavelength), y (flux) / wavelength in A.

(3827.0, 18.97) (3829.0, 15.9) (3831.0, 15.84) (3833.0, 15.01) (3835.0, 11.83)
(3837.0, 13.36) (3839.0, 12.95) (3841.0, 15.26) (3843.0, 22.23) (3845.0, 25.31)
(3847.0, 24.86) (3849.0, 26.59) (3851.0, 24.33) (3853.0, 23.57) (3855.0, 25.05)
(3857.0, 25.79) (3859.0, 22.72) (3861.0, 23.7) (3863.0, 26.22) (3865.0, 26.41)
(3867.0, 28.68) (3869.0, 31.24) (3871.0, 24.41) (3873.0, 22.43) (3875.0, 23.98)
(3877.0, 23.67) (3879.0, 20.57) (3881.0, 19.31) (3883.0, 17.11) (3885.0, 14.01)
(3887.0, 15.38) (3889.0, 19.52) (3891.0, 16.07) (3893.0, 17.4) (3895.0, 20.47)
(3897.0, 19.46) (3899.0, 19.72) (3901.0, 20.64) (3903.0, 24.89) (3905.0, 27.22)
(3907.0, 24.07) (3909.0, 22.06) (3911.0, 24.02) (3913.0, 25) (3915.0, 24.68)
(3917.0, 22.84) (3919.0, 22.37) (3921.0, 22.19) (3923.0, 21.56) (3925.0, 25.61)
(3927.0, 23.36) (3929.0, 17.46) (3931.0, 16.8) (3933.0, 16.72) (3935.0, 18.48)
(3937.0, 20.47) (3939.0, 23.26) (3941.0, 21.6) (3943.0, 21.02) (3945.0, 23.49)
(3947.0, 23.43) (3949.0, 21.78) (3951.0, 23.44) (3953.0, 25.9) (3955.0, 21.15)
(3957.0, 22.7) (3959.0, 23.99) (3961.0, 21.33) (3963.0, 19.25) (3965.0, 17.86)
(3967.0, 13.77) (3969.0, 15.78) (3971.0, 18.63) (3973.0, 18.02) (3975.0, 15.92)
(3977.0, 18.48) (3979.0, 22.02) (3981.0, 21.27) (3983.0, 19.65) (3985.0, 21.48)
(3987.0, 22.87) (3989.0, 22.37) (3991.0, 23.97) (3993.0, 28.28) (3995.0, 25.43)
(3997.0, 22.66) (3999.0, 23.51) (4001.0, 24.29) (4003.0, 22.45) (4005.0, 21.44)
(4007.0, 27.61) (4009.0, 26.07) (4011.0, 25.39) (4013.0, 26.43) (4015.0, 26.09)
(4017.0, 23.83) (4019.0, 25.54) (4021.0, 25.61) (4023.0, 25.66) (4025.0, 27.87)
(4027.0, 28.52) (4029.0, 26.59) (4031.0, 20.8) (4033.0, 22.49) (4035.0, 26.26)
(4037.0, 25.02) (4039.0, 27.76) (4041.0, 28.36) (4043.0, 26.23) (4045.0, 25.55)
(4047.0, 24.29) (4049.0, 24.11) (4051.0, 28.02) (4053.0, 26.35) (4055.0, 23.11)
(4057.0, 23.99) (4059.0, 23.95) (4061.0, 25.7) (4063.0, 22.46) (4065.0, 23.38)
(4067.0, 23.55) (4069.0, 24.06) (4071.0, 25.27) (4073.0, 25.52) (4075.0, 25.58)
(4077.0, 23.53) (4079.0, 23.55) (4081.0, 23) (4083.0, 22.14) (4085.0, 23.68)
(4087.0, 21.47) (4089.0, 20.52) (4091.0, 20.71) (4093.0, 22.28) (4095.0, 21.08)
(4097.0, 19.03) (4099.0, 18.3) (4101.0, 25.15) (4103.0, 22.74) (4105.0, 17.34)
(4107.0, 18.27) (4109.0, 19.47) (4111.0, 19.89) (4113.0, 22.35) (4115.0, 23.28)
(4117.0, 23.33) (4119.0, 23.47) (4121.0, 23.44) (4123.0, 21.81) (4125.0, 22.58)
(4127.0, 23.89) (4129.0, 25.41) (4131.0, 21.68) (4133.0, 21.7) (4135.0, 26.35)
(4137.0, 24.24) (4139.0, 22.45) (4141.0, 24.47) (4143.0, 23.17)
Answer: 1.18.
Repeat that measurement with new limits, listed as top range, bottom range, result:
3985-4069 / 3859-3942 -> 1.22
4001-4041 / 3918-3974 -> 1.27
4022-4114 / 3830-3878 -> 1.18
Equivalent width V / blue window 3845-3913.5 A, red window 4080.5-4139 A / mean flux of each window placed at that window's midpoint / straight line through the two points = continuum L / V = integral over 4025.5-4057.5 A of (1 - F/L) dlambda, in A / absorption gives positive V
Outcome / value -4.8 A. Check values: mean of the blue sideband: 22.7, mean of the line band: 25.5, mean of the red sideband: 22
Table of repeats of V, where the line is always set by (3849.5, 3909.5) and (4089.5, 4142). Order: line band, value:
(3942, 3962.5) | -0.41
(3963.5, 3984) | 3.77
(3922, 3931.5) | 0.49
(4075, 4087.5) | -0.59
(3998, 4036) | -4.91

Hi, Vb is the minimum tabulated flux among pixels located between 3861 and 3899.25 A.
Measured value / 14.01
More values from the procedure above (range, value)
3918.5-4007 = 13.77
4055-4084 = 22.14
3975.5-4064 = 18.48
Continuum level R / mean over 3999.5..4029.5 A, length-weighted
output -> 25.5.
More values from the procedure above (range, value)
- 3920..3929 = 22.5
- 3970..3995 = 21.3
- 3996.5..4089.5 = 24.7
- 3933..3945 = 20.8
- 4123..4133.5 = 23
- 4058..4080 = 24.2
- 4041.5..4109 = 23.1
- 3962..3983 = 18.2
